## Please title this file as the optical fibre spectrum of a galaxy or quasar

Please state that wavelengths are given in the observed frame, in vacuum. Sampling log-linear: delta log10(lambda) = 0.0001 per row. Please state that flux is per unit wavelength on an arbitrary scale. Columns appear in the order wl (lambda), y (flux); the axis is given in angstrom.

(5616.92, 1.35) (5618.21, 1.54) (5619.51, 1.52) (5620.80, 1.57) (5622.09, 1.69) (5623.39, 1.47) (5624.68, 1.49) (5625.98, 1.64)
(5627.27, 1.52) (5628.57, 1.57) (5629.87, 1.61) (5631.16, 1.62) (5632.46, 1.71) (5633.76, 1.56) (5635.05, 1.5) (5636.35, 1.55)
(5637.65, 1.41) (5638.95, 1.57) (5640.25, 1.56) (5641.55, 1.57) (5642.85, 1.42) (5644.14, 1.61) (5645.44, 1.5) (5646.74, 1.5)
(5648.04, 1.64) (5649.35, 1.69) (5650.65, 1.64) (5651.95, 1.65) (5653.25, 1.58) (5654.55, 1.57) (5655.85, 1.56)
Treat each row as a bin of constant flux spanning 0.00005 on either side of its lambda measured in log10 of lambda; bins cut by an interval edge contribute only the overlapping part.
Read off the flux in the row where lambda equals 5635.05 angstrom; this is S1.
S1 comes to 1.5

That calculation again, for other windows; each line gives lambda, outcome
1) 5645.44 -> 1.5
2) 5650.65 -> 1.64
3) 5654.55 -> 1.57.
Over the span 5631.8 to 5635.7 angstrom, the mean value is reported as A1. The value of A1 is 1.59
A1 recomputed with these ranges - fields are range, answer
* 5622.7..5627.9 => 1.53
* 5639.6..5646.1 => 1.53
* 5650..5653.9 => 1.63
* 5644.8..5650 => 1.58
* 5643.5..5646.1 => 1.55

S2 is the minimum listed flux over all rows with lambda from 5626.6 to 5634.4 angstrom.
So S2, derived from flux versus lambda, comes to 1.52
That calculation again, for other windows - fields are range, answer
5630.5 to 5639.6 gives 1.41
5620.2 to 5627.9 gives 1.47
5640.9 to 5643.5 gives 1.42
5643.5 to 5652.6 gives 1.5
